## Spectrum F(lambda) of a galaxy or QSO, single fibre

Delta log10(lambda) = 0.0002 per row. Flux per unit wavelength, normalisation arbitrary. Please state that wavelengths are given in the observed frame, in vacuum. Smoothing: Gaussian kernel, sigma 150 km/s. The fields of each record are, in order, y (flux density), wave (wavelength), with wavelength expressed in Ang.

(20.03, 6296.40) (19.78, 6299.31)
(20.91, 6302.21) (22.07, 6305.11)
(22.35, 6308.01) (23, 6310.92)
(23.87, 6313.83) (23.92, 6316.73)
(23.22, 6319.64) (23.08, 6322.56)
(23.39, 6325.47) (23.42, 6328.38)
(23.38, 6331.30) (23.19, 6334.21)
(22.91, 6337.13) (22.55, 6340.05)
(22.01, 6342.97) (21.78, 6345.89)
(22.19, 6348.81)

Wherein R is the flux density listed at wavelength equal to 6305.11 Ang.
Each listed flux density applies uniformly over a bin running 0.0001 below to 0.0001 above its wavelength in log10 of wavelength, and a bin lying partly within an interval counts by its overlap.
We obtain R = 22.07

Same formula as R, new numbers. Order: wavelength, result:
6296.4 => 20.03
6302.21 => 20.91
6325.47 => 23.39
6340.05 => 22.55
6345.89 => 21.78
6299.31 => 19.78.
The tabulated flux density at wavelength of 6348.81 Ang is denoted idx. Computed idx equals 22.19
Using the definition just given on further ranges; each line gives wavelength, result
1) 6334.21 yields 23.19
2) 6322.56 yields 23.08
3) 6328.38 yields 23.42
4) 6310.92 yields 23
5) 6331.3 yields 23.38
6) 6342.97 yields 22.01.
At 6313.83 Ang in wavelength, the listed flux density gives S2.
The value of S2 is 23.87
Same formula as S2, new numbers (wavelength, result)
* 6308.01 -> 22.35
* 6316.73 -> 23.92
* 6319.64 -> 23.22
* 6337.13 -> 22.91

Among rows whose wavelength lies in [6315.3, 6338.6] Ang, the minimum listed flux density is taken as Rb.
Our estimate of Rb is 22.91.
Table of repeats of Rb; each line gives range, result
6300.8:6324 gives 20.91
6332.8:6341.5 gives 22.55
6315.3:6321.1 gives 23.22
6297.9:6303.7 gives 19.78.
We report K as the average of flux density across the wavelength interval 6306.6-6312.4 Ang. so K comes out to 22.7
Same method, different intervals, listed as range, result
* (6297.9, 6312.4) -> 21.6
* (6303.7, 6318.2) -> 23.1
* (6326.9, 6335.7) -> 23.3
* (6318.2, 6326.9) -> 23.2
